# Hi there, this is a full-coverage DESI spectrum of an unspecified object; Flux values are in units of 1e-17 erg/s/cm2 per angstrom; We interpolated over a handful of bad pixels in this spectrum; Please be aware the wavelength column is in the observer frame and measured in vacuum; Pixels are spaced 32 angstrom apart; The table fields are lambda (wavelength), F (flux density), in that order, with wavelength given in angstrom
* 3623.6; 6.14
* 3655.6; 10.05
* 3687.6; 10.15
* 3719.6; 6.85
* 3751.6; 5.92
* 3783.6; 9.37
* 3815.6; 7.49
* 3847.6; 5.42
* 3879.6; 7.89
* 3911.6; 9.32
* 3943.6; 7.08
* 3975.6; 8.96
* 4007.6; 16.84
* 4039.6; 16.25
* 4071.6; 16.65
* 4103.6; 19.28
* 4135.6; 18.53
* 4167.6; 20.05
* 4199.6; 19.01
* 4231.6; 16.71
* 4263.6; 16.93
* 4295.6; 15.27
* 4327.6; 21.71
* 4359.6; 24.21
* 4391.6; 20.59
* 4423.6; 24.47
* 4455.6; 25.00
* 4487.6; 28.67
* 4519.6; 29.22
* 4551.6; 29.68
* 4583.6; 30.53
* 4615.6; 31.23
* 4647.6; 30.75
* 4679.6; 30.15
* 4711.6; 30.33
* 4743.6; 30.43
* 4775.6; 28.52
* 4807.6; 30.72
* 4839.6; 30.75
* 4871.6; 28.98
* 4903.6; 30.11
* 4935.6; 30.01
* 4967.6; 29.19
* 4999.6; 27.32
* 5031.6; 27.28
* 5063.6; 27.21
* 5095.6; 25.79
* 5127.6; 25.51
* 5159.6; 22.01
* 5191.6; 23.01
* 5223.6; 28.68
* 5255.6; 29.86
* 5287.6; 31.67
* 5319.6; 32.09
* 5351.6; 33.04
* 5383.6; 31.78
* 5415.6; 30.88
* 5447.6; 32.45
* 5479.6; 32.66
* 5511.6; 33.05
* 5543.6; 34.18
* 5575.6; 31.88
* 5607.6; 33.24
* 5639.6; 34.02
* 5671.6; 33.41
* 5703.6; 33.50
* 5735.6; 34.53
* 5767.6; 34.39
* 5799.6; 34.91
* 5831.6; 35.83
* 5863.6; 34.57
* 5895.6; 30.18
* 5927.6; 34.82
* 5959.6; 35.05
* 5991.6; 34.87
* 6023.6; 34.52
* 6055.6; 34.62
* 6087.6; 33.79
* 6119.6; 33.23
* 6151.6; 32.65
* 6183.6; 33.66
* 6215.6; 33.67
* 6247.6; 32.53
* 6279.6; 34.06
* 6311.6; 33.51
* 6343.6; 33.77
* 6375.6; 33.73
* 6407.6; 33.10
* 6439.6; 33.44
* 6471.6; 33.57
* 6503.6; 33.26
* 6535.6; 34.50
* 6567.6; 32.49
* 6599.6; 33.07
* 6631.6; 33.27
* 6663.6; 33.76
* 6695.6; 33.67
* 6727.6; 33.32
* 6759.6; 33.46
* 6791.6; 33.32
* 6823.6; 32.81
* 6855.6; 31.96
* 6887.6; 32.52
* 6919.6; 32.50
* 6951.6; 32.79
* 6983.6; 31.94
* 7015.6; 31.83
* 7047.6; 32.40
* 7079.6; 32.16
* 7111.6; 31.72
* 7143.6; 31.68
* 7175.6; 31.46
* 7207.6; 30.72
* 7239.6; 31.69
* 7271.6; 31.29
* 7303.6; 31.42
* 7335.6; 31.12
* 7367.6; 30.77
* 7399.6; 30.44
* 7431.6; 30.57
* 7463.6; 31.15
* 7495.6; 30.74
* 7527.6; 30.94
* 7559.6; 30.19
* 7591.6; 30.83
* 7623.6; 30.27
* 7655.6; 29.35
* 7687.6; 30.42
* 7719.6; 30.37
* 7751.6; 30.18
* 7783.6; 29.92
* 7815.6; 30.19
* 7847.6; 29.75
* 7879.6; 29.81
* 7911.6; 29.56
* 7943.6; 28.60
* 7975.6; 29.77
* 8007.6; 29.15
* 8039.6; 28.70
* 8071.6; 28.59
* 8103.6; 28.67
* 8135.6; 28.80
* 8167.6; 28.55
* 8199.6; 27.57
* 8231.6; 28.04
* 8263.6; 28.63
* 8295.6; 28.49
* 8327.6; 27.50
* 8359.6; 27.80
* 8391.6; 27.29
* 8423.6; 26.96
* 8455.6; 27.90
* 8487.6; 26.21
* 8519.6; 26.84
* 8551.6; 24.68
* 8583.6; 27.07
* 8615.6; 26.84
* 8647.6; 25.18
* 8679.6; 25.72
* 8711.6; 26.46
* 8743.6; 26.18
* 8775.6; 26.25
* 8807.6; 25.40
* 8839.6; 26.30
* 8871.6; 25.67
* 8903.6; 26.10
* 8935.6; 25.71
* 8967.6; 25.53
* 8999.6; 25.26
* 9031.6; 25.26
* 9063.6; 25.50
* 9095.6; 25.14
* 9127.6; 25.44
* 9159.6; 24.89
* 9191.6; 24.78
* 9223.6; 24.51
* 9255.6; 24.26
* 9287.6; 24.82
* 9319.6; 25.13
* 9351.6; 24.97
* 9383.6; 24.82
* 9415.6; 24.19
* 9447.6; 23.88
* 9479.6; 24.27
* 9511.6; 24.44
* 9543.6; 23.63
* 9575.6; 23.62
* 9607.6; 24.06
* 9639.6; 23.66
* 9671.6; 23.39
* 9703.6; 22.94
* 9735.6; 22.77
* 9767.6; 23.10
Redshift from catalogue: 0.000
